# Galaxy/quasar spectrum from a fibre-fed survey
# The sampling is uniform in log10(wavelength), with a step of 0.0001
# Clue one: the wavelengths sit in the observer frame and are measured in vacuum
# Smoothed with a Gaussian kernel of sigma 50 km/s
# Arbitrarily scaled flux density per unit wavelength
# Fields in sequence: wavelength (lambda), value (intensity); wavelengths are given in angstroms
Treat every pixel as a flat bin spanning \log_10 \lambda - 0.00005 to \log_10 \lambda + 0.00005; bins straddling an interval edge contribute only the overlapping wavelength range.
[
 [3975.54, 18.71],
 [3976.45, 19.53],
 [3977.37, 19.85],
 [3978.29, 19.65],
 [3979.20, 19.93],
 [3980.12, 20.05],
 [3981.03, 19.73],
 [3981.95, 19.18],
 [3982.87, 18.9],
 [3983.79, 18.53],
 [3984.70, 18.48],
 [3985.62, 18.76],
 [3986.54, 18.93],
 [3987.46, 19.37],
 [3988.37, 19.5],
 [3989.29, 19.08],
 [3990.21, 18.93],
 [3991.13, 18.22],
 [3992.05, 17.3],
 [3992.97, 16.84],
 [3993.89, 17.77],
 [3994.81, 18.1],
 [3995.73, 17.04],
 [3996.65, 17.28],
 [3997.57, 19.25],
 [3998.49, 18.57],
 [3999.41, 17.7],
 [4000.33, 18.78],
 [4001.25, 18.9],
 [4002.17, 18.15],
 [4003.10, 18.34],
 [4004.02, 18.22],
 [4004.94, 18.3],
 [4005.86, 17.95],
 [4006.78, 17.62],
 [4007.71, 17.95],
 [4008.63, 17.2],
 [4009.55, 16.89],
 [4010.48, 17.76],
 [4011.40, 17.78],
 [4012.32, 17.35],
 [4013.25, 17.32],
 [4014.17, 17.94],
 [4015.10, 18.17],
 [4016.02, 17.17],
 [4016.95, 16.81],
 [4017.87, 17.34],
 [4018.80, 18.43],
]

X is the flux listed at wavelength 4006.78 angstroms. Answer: 17.62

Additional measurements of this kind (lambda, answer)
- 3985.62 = 18.76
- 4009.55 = 16.89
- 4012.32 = 17.35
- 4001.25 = 18.9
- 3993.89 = 17.77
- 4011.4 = 17.78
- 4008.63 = 17.2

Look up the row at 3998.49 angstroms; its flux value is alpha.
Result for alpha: 18.57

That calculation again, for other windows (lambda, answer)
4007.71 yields 17.95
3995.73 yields 17.04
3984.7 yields 18.48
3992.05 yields 17.3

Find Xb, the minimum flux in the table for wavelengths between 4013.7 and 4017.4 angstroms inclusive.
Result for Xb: 16.81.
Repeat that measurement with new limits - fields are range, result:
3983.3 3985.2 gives 18.48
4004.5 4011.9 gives 16.89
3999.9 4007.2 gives 17.62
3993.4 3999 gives 17.04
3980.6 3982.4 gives 19.18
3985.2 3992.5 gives 17.3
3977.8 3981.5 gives 19.65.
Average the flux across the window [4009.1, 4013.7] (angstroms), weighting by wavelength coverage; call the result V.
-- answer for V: 17.4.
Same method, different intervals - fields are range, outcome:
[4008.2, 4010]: 17.1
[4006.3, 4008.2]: 17.8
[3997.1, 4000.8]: 18.6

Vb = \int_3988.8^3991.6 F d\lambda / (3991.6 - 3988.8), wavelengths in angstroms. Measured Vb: 18.7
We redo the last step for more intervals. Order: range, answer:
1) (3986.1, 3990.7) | 19.2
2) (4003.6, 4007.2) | 18.1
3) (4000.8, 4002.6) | 18.5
